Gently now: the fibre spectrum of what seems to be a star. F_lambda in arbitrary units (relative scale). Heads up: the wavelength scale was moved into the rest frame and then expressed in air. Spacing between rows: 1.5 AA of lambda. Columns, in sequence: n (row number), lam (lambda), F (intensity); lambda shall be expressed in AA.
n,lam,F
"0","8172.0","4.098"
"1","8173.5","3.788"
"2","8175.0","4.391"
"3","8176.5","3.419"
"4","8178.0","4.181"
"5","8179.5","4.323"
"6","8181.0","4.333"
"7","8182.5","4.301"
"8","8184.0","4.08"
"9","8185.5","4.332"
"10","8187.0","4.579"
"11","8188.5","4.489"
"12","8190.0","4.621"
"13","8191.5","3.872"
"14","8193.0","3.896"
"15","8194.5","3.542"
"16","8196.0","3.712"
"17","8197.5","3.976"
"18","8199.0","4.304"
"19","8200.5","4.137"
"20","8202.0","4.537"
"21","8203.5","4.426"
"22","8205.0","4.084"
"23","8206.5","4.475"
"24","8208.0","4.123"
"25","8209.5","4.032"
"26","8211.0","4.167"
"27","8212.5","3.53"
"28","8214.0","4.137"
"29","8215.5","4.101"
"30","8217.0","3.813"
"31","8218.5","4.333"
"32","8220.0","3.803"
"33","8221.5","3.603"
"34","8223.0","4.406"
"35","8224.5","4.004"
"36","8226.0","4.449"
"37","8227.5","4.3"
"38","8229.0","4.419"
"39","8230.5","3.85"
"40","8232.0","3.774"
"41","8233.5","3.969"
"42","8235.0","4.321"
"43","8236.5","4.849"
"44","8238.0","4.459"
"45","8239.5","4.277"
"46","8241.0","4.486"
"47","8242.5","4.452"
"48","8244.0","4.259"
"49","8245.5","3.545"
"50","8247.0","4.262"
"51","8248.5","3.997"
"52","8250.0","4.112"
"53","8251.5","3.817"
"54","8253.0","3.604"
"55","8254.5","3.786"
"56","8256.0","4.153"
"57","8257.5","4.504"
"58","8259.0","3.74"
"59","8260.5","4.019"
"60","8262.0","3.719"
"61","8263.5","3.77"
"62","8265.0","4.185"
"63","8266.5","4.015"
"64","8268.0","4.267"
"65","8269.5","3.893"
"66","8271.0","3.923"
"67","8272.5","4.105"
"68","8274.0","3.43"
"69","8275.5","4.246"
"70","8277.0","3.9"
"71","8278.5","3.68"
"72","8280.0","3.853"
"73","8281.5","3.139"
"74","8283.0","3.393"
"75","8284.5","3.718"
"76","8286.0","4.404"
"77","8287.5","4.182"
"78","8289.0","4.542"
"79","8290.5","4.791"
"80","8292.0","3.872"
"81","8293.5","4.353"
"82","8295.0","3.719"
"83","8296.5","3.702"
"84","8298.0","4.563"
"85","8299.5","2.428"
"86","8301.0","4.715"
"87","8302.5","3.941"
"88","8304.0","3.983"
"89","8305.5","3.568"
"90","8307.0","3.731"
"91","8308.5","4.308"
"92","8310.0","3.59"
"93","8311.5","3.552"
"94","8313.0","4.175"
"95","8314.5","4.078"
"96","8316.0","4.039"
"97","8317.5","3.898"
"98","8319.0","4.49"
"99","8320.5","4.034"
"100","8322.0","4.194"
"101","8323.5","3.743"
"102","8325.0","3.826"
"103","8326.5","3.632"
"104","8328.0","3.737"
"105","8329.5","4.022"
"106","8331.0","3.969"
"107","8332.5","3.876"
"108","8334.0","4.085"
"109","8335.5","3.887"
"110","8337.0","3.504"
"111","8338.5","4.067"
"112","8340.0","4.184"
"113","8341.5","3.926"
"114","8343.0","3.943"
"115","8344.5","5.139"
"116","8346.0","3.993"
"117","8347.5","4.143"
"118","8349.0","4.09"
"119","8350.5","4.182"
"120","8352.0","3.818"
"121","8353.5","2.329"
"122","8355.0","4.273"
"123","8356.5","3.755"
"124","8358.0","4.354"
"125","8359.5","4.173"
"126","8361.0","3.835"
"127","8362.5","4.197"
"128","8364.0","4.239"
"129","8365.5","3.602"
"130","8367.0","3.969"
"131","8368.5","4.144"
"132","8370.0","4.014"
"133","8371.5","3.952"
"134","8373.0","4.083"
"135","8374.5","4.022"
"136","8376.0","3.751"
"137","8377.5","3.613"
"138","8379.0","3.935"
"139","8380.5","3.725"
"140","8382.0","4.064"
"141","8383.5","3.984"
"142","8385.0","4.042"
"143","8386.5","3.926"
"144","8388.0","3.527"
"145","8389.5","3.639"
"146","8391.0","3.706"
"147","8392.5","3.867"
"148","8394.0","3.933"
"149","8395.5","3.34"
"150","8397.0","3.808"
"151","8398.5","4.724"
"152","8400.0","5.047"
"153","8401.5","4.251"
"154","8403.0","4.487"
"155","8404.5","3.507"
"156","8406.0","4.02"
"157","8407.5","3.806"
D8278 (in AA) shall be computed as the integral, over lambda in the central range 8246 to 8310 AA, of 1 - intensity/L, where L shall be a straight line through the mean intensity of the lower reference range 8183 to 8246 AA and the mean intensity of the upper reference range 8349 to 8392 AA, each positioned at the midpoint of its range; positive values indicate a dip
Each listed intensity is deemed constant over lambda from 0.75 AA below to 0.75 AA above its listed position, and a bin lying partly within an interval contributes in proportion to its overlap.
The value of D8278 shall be 1.6 AA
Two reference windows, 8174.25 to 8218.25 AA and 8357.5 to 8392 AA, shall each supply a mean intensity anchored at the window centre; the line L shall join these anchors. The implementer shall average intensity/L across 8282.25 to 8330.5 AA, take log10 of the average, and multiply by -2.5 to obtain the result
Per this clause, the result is 0.01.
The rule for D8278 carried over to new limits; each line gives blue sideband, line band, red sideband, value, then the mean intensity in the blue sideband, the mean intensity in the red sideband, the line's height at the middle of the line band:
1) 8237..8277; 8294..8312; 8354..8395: 0.8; 4.04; 3.92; 4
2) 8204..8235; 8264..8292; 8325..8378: 0.3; 4.08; 3.96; 4.02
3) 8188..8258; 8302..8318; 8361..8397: 0.4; 4.12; 3.88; 3.99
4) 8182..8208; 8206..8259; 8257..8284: -1.1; 4.19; 3.87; 4.03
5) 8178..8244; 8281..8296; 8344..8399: 0.1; 4.18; 3.93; 4.06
